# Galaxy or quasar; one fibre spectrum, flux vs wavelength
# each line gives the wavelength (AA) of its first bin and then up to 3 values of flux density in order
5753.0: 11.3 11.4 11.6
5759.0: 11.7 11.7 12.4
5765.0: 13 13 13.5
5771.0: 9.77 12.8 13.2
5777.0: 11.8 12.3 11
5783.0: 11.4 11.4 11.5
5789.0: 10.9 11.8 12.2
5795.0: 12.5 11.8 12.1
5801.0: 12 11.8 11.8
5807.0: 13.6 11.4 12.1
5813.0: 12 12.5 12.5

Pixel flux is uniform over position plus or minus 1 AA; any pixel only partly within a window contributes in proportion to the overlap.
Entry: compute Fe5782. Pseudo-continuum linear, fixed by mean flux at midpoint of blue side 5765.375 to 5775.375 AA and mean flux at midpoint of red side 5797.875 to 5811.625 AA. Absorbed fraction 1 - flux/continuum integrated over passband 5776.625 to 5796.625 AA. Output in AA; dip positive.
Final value 1.0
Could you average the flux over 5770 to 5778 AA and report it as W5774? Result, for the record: 11.9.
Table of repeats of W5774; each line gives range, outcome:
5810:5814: 12.1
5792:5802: 12.1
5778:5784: 11.6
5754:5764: 11.8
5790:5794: 12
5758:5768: 12.4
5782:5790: 11.3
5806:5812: 12.4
